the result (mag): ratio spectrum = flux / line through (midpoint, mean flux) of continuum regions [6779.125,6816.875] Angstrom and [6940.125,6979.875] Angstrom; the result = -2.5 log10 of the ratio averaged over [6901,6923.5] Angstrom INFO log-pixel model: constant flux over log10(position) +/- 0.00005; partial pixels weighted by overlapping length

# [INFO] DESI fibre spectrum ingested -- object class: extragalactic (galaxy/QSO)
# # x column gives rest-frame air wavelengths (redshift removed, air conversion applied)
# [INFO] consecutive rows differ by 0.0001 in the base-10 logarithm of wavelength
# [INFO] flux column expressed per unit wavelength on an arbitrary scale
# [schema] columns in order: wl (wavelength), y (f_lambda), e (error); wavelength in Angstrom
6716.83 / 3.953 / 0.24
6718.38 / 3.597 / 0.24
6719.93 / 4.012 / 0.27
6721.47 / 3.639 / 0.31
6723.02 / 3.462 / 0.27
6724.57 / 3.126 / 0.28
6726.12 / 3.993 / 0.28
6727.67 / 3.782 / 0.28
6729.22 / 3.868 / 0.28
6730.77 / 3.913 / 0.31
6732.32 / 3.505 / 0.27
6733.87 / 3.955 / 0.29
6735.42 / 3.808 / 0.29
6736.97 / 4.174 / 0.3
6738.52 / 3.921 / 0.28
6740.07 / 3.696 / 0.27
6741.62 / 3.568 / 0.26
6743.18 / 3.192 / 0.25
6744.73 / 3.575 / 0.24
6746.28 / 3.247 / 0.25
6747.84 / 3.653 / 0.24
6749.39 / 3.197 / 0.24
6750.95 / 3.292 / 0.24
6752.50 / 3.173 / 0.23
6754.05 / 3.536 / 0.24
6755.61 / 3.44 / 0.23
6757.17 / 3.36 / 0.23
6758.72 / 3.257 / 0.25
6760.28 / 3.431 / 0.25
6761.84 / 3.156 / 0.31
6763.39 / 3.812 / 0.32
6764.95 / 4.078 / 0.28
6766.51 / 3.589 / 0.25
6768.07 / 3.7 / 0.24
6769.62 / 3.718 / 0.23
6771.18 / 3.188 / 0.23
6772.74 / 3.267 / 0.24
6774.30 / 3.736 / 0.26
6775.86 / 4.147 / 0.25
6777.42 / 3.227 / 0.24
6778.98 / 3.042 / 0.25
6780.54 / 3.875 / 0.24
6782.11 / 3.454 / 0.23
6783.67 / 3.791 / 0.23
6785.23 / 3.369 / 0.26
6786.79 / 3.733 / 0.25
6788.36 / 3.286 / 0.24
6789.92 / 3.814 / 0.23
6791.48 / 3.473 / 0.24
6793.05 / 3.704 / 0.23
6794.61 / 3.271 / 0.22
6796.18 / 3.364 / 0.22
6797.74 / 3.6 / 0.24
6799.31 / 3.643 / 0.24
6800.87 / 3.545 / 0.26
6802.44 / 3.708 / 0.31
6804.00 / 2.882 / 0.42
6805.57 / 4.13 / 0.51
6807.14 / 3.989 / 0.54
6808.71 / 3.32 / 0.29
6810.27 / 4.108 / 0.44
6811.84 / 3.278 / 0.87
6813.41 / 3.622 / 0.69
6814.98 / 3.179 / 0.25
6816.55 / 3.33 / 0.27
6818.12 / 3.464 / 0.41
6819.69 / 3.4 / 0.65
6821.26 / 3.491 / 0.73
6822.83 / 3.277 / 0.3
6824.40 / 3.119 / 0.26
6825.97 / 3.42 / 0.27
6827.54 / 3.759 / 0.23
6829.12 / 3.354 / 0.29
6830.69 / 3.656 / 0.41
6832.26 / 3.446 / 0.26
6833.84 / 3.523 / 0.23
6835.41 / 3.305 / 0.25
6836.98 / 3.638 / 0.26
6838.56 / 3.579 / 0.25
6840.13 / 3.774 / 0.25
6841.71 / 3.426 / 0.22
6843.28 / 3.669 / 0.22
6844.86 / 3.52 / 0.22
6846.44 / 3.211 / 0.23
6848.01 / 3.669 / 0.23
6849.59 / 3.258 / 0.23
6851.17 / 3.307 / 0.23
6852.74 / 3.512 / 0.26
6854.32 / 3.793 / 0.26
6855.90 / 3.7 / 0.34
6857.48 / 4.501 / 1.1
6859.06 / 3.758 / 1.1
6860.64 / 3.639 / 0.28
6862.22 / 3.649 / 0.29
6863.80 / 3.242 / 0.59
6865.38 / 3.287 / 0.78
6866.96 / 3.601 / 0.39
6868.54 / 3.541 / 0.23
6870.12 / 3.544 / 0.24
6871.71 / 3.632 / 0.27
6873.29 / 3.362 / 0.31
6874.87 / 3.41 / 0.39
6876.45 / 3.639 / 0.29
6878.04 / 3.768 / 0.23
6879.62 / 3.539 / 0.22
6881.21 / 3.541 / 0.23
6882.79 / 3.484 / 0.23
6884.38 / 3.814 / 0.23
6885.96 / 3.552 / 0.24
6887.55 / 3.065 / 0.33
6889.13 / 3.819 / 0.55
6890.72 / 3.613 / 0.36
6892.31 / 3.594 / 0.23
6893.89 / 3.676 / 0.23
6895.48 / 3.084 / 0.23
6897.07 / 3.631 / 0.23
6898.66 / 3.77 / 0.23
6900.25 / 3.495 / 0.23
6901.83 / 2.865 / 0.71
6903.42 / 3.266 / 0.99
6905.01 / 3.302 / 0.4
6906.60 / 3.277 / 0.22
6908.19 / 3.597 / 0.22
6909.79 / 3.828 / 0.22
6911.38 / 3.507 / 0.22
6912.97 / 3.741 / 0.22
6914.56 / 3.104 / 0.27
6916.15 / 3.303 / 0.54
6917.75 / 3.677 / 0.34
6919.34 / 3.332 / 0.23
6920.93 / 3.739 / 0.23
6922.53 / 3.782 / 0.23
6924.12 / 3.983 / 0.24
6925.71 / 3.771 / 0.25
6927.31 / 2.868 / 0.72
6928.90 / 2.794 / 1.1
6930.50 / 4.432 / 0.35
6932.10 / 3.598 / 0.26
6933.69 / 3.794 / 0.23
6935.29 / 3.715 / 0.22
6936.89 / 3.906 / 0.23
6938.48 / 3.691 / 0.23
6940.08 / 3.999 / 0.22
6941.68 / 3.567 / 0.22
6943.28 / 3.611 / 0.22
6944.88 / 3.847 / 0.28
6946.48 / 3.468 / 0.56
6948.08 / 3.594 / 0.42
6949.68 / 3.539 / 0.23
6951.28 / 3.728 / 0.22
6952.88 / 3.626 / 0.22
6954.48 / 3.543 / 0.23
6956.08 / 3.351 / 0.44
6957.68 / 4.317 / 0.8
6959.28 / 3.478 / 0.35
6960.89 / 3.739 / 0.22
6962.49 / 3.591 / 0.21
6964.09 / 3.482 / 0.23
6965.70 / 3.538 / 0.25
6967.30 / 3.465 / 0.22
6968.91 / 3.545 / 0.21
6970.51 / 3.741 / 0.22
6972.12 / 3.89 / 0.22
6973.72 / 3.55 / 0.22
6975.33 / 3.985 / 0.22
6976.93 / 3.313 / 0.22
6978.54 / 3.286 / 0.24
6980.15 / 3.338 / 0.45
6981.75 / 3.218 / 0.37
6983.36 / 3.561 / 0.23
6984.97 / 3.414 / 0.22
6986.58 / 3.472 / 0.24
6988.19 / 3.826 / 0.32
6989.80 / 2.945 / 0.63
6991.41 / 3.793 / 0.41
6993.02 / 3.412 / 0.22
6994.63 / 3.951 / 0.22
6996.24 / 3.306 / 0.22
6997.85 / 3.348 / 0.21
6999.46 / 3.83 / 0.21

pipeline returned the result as 0.04 mag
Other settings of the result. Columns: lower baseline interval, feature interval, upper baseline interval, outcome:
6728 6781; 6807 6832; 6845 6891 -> 0.03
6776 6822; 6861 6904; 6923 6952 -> 0.03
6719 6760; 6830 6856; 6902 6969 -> 0.02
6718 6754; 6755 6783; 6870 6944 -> 0.02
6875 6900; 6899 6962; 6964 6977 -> 0.01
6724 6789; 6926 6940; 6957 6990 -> -0.02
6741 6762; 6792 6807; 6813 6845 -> -0.04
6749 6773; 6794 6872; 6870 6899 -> -0.01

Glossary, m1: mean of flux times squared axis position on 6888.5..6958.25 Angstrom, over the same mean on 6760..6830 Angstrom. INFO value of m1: 1.05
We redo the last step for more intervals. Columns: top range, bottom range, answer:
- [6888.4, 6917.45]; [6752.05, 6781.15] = 1.03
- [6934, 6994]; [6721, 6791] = 1.07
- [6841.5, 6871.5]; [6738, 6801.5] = 1.04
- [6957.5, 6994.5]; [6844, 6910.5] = 1.04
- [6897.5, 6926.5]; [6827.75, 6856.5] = 1.02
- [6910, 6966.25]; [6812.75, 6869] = 1.06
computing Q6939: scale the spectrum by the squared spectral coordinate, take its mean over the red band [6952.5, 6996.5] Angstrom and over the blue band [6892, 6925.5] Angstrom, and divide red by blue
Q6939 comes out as 1.04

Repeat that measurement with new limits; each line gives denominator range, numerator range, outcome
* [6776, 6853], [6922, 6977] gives 1.08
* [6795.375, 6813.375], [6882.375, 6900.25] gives 1.01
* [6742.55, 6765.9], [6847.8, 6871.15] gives 1.08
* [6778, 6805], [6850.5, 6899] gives 1.05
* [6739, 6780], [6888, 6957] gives 1.08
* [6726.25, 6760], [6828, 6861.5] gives 1.03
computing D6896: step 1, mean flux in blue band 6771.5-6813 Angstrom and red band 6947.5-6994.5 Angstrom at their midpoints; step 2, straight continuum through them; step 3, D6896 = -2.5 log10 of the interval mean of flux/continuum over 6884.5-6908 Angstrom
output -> 0.04 mag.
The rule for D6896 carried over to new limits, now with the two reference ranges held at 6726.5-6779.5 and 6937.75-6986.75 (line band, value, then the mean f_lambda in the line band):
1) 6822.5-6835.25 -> 0.042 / 3.44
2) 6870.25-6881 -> 0.010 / 3.55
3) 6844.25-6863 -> -0.013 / 3.63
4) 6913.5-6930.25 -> 0.037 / 3.47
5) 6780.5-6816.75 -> 0.006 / 3.56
